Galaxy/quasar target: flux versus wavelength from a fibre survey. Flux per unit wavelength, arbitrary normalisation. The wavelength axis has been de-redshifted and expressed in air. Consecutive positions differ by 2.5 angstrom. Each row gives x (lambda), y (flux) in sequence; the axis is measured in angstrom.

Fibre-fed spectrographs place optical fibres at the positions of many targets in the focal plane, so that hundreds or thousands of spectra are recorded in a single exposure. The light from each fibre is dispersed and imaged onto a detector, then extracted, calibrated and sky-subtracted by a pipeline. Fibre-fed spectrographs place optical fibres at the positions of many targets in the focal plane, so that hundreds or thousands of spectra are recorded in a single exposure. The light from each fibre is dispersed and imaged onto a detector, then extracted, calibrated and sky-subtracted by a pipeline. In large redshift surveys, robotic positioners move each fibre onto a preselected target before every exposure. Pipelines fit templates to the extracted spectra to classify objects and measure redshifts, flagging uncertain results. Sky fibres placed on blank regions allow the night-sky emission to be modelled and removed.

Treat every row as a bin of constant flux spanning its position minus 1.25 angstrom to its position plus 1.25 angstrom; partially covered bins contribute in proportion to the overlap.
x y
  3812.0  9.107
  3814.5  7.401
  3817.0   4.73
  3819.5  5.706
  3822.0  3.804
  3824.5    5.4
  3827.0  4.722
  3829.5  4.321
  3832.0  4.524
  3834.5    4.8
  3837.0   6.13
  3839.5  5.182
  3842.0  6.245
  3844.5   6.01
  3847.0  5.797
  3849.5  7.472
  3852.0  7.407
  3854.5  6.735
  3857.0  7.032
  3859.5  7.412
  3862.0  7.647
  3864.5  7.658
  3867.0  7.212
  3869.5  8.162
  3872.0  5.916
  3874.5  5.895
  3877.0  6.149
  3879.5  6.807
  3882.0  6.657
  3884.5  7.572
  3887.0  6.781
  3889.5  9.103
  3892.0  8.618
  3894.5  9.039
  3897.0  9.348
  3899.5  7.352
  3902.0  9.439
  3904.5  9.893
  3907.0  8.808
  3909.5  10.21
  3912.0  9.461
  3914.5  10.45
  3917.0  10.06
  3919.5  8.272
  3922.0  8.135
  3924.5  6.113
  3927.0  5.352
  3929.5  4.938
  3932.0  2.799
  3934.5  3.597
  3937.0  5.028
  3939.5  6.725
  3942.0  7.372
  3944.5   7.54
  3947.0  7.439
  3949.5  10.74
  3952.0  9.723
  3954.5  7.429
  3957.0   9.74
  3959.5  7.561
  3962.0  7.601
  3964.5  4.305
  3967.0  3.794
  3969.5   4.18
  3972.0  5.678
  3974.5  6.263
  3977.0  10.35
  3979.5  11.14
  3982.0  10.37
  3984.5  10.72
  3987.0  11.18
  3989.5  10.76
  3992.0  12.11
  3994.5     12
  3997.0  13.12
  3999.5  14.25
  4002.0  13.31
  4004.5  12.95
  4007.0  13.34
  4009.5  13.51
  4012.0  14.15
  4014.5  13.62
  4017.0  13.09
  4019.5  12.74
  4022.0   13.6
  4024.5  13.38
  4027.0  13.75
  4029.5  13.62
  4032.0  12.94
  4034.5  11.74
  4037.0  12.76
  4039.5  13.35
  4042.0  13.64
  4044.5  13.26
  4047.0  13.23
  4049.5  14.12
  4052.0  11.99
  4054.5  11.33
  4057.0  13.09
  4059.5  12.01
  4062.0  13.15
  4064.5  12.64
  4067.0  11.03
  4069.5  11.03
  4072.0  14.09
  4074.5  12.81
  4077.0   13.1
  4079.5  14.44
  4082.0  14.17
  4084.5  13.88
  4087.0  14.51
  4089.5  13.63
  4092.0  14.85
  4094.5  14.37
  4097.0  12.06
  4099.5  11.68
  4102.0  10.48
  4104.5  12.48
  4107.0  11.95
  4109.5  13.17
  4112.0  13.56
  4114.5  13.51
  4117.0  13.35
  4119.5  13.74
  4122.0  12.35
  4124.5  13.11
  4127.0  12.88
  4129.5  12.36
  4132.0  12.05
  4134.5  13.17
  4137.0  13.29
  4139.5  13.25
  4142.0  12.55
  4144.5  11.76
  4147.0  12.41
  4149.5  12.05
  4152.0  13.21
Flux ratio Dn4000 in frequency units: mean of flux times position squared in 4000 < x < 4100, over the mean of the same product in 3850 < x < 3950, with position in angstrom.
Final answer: 1.9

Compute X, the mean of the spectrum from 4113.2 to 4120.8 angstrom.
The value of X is 13.5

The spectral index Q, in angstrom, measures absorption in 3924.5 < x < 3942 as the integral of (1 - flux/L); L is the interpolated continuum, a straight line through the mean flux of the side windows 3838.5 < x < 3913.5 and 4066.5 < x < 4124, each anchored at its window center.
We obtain 7.8 angstrom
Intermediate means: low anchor 7.58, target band 5.03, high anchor 13.1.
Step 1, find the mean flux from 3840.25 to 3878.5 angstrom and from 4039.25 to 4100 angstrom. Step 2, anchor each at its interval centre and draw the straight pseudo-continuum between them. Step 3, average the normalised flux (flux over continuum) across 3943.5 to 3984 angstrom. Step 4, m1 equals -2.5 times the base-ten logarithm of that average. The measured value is 0.26 mag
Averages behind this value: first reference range 6.83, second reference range 13.1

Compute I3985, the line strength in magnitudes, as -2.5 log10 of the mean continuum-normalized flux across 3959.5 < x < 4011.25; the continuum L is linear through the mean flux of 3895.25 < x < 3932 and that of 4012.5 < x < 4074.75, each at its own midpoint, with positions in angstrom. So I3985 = 0.10 mag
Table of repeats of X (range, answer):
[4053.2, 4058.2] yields 12.2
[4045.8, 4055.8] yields 12.7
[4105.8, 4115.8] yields 13.1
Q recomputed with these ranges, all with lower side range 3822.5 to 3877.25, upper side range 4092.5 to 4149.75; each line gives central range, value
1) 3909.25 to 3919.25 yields -2.68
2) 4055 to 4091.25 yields -4.77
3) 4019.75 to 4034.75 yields -3.97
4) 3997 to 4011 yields -5.00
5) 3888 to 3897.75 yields -2.27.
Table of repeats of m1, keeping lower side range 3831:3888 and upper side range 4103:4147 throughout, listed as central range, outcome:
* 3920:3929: 0.23 mag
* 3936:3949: 0.20 mag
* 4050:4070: -0.08 mag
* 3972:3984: 0.02 mag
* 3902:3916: -0.25 mag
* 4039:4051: -0.23 mag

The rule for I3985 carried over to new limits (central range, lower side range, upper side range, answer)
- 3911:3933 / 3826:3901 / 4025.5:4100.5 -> 0.173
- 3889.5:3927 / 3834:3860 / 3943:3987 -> -0.218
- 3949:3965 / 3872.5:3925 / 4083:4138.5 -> 0.166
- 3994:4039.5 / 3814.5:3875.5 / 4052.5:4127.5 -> -0.213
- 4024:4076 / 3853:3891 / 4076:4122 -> -0.079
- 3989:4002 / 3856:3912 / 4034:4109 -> -0.162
